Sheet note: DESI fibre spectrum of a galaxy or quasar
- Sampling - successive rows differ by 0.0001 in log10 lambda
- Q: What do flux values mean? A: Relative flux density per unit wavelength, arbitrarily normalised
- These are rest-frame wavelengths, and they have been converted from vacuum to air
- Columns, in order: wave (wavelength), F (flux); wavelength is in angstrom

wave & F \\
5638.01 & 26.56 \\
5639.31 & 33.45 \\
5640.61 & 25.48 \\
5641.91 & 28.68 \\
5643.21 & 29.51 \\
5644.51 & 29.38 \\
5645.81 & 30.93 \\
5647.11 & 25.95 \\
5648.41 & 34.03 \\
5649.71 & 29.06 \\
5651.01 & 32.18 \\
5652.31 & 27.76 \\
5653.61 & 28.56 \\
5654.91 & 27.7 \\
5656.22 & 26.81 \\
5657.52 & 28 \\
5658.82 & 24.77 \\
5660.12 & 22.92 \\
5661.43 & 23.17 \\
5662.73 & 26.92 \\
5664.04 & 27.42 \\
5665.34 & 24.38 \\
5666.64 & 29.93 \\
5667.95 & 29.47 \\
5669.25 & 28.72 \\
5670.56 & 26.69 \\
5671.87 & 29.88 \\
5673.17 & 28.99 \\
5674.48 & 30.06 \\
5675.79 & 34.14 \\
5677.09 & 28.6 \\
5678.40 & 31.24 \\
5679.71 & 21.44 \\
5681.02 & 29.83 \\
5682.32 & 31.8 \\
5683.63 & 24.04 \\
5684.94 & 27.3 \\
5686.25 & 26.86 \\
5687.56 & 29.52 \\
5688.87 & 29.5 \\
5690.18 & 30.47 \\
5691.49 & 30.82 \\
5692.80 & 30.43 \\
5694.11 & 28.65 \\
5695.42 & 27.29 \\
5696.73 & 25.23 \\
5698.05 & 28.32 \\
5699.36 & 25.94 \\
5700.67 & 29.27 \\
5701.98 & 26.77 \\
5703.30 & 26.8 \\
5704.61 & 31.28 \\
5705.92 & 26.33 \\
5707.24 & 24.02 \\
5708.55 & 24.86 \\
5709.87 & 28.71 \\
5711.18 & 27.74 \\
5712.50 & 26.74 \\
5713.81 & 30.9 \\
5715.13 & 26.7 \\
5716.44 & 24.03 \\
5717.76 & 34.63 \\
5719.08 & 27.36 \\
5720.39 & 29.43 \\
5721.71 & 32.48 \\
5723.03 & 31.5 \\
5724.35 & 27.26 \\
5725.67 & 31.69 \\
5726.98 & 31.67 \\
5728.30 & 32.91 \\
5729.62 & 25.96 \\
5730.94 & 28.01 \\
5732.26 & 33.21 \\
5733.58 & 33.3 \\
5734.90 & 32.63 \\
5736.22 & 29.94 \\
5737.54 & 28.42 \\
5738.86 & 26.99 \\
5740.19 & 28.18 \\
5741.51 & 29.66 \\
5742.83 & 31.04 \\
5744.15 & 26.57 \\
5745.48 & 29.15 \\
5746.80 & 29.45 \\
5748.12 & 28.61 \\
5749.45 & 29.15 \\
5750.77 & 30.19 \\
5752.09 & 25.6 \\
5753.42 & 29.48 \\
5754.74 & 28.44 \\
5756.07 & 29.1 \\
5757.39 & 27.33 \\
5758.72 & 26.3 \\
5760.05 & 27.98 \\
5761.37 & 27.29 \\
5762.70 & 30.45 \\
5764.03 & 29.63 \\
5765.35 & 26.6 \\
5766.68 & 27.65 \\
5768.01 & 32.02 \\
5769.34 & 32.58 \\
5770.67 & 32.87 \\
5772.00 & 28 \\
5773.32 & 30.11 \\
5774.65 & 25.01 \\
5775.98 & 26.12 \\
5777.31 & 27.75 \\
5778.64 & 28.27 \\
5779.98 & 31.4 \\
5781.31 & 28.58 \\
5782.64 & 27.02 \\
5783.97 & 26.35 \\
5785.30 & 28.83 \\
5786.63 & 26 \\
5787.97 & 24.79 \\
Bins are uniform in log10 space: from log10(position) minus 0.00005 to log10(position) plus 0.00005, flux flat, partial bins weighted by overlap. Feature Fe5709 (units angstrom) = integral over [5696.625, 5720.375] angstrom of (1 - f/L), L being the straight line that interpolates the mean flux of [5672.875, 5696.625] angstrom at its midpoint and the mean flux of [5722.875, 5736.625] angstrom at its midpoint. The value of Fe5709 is 1.8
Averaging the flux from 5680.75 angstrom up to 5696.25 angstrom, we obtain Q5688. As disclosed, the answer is 28.8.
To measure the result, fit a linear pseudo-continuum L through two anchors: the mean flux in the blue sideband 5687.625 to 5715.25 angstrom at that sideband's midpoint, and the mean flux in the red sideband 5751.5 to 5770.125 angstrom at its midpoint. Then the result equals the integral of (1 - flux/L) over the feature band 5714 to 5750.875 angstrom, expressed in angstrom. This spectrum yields -1.7 angstrom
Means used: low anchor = 28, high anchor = 28.6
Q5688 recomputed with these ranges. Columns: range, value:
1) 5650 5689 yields 27.9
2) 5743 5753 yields 28.5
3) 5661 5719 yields 28.1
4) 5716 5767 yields 29.2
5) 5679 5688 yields 27.2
